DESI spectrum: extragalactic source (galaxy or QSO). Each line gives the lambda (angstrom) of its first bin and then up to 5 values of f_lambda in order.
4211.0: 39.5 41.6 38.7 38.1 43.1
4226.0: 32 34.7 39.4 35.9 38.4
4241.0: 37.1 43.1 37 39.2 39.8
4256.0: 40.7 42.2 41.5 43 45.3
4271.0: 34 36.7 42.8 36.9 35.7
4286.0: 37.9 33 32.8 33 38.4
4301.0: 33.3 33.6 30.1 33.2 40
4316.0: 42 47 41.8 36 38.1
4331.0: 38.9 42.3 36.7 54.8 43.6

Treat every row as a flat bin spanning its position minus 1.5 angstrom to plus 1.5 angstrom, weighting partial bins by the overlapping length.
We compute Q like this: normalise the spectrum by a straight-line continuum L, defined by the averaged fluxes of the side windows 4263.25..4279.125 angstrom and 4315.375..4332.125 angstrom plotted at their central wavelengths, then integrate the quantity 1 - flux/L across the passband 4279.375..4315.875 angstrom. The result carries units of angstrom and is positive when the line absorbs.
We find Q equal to 4.86 angstrom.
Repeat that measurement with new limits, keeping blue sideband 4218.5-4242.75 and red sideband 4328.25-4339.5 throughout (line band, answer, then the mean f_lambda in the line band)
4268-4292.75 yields 1.3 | 36.9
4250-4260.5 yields -0.7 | 40.7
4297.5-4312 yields 2.2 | 33.6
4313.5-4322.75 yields -0.8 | 43.4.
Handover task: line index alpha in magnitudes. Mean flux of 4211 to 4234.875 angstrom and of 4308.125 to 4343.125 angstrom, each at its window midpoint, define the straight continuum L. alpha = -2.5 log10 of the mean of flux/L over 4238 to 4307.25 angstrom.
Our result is 0.05 mag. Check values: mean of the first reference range 38.2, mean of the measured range 37.9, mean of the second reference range 41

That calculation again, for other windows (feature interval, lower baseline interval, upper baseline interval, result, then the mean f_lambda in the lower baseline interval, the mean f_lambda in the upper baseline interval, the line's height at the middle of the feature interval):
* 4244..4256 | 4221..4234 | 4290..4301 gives -0.090 mag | 37.3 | 34.5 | 36.3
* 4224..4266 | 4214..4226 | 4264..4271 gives 0.051 mag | 39.2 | 42.1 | 40.7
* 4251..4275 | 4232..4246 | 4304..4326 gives -0.053 mag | 38.6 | 38.3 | 38.5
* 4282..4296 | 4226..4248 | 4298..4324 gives 0.094 mag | 37.6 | 37.6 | 37.6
